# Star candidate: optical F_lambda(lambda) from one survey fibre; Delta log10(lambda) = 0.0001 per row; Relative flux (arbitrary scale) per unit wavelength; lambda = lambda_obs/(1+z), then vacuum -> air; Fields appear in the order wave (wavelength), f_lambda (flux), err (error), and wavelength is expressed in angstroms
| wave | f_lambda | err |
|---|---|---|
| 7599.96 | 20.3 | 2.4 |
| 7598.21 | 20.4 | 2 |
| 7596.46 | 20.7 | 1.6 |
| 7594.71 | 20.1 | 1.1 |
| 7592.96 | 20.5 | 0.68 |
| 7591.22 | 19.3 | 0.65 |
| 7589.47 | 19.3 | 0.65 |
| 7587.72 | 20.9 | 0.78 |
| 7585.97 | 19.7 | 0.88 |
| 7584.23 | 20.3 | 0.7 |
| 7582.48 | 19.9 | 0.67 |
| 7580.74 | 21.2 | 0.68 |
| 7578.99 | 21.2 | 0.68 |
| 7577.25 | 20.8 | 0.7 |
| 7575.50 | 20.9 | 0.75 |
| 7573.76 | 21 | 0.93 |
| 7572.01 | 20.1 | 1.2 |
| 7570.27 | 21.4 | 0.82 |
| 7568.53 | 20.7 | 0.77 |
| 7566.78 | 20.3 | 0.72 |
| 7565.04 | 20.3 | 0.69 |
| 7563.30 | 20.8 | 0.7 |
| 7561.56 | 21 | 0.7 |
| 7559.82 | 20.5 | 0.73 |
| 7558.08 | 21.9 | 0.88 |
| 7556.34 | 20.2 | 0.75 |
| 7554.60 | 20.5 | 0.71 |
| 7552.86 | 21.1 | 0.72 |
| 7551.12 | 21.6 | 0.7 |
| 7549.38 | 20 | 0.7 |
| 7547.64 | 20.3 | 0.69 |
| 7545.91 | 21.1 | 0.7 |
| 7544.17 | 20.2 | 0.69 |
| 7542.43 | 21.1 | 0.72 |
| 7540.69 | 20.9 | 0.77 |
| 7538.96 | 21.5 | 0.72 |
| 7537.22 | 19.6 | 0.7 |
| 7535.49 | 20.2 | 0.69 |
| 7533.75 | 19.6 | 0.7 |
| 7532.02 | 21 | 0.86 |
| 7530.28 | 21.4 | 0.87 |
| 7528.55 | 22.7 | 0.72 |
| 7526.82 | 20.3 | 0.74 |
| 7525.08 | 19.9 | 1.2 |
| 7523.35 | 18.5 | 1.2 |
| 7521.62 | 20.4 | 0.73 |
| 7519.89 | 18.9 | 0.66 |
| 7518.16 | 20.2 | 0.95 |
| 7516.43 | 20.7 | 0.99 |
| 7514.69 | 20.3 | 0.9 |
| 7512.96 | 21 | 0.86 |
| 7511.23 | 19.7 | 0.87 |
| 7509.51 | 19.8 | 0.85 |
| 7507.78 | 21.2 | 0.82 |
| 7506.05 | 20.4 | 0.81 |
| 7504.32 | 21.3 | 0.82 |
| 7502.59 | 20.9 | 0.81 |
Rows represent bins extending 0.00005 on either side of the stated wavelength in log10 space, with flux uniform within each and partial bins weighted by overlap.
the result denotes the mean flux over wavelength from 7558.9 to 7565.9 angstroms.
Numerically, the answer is 20.7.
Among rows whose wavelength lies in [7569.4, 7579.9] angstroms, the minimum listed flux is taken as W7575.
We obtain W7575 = 20.1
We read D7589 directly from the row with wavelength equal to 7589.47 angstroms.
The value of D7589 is 19.3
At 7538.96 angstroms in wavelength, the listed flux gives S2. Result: 21.5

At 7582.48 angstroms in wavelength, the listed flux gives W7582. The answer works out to 19.9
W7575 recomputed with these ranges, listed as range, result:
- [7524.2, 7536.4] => 19.6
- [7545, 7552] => 20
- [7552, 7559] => 20.2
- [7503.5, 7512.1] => 19.7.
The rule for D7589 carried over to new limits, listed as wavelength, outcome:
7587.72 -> 20.9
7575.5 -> 20.9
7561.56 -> 21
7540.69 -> 20.9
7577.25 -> 20.8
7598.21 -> 20.4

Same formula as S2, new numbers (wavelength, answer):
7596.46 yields 20.7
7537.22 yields 19.6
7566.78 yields 20.3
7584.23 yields 20.3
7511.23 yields 19.7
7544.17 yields 20.2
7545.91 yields 21.1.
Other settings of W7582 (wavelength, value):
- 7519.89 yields 18.9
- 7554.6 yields 20.5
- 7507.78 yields 21.2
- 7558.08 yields 21.9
